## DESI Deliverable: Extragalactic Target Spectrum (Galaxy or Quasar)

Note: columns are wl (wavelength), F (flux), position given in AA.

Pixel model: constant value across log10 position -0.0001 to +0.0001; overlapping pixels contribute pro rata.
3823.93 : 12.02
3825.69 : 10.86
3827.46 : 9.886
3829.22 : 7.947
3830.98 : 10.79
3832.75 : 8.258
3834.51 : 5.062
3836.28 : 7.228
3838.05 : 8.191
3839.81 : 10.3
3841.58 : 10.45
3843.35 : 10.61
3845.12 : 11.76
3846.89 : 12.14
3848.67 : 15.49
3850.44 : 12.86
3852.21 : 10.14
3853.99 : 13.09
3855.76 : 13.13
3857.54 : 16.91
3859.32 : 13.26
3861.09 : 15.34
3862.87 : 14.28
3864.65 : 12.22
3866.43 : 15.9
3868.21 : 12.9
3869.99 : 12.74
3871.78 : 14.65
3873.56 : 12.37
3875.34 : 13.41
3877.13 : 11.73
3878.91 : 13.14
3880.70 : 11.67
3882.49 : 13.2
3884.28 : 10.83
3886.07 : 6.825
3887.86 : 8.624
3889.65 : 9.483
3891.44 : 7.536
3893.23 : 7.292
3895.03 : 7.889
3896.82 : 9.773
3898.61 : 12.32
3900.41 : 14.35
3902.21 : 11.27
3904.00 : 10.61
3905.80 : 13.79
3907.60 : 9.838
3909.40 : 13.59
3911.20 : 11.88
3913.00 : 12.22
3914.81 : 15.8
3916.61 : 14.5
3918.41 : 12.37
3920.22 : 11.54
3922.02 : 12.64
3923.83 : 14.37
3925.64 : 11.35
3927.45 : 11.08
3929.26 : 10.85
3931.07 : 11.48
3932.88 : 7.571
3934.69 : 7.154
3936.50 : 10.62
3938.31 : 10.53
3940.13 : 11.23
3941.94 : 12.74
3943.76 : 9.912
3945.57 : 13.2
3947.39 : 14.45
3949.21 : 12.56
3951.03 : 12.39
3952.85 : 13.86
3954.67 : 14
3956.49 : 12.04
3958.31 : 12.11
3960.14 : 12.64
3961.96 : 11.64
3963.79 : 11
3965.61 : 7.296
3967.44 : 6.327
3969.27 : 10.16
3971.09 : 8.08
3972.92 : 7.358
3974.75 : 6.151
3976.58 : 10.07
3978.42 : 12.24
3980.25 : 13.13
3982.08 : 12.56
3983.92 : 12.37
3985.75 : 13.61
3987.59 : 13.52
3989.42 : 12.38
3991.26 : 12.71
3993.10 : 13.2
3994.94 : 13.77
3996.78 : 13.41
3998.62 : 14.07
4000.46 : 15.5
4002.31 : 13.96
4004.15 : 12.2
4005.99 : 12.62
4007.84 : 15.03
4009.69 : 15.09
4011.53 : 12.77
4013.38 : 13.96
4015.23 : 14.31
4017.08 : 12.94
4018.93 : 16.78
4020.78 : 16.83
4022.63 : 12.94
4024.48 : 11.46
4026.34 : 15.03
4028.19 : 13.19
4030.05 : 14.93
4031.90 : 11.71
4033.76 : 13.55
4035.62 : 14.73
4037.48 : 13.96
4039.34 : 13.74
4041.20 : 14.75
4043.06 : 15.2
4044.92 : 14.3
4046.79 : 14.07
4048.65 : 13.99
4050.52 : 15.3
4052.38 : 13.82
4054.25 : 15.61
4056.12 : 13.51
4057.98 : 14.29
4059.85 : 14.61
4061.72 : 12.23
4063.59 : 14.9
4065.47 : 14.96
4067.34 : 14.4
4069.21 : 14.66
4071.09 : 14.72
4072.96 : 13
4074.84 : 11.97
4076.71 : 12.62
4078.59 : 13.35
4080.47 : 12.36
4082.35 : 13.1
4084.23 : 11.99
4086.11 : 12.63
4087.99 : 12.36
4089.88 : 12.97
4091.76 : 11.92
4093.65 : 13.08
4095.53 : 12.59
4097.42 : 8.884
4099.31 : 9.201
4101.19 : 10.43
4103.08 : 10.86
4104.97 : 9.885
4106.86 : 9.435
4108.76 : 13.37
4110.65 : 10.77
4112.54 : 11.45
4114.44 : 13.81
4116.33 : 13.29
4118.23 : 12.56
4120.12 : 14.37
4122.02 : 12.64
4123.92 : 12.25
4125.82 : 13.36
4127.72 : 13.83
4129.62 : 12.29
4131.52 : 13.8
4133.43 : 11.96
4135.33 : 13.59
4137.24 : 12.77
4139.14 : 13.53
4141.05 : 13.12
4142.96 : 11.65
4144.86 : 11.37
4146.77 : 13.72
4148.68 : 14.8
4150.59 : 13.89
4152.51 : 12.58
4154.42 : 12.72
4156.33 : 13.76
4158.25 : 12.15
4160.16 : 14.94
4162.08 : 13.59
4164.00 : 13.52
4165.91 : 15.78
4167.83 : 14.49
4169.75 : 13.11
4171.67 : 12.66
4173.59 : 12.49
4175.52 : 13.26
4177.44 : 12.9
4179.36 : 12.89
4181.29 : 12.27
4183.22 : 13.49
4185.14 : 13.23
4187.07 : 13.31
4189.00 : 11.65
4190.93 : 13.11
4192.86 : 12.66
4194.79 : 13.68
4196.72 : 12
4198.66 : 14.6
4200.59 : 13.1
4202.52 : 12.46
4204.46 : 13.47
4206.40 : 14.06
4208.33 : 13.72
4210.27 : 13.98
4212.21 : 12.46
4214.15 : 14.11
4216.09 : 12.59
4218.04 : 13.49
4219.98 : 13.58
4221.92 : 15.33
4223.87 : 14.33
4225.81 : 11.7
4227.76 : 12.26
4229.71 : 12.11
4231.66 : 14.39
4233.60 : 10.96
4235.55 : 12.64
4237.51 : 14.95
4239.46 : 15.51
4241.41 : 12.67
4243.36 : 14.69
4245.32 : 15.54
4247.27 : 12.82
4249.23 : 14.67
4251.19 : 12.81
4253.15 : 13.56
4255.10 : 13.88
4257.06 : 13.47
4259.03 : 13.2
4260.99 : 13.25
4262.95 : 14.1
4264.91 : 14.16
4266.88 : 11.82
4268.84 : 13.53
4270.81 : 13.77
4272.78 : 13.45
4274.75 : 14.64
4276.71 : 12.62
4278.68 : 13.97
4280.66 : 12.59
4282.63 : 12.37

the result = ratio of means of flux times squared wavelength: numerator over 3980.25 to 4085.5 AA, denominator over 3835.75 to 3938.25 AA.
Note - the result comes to 1.3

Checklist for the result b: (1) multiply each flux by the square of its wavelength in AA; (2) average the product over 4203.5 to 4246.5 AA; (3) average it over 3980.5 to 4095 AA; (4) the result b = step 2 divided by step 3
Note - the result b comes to 1.1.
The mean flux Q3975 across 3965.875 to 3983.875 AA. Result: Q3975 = 9.62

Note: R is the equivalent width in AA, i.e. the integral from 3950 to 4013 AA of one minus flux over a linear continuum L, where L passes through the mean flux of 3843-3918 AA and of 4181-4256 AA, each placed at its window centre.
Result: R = 2.5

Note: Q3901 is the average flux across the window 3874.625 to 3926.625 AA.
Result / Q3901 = 11.5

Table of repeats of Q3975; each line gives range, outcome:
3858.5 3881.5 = 13.4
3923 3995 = 11.3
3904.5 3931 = 12.5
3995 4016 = 13.9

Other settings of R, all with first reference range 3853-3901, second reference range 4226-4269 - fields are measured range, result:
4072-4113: 3.5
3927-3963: 2.0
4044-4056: -1.7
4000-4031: -3.7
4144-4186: -0.7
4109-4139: 0.2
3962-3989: 4.4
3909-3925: -1.3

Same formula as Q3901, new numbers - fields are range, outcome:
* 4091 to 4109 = 10.9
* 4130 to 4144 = 12.9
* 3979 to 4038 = 13.7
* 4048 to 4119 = 12.7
